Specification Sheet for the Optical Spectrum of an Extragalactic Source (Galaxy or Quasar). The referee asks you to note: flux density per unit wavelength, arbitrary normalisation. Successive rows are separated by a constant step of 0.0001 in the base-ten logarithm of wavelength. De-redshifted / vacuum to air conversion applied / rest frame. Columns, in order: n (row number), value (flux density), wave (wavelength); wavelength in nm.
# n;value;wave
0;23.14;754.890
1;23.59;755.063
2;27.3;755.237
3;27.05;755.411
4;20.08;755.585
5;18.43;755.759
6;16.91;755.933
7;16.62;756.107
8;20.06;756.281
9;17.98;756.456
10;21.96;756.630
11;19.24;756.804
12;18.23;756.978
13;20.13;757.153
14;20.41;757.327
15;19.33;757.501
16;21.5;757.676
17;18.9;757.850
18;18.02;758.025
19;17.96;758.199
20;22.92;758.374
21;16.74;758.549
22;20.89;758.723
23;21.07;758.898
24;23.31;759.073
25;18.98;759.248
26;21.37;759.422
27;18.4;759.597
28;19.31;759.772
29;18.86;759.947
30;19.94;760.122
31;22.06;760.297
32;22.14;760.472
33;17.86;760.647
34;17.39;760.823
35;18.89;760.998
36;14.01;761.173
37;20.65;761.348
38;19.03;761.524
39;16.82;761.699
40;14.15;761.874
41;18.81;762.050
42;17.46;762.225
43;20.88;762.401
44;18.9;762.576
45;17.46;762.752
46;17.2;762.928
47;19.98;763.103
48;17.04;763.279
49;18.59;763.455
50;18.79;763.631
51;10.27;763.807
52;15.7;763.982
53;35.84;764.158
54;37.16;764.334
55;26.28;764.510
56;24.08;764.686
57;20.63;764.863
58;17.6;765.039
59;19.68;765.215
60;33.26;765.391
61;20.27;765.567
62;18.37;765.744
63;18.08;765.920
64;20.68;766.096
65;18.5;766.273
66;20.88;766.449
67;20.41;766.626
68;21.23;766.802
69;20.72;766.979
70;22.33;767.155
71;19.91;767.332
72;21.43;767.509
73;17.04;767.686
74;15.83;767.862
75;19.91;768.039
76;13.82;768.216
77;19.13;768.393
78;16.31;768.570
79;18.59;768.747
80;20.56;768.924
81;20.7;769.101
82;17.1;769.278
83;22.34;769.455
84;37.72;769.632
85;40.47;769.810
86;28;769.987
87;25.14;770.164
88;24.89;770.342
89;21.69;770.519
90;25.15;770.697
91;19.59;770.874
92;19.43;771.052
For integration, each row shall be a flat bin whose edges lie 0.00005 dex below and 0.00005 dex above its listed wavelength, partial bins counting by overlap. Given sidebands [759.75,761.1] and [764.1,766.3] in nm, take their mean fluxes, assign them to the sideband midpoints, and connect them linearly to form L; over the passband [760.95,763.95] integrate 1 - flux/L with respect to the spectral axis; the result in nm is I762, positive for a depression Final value 0.53 nm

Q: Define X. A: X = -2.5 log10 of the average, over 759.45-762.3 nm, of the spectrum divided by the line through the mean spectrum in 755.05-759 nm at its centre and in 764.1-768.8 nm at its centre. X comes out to 0.12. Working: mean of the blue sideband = 20.2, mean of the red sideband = 21.3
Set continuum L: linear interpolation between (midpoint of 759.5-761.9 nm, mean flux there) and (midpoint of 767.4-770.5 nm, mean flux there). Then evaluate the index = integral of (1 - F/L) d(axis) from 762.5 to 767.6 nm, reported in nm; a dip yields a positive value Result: -0.13 nm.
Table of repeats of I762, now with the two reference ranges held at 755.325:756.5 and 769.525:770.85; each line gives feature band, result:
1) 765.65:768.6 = 0.82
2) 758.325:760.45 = 0.14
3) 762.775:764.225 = 0.33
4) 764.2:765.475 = -0.04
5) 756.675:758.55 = 0.10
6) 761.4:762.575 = 0.27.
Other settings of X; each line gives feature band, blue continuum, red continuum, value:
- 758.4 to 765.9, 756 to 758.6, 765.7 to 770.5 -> 0.01 mag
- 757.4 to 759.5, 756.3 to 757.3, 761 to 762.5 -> -0.06 mag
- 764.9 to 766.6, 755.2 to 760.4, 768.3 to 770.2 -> 0.10 mag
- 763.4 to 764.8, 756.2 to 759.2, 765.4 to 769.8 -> -0.15 mag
